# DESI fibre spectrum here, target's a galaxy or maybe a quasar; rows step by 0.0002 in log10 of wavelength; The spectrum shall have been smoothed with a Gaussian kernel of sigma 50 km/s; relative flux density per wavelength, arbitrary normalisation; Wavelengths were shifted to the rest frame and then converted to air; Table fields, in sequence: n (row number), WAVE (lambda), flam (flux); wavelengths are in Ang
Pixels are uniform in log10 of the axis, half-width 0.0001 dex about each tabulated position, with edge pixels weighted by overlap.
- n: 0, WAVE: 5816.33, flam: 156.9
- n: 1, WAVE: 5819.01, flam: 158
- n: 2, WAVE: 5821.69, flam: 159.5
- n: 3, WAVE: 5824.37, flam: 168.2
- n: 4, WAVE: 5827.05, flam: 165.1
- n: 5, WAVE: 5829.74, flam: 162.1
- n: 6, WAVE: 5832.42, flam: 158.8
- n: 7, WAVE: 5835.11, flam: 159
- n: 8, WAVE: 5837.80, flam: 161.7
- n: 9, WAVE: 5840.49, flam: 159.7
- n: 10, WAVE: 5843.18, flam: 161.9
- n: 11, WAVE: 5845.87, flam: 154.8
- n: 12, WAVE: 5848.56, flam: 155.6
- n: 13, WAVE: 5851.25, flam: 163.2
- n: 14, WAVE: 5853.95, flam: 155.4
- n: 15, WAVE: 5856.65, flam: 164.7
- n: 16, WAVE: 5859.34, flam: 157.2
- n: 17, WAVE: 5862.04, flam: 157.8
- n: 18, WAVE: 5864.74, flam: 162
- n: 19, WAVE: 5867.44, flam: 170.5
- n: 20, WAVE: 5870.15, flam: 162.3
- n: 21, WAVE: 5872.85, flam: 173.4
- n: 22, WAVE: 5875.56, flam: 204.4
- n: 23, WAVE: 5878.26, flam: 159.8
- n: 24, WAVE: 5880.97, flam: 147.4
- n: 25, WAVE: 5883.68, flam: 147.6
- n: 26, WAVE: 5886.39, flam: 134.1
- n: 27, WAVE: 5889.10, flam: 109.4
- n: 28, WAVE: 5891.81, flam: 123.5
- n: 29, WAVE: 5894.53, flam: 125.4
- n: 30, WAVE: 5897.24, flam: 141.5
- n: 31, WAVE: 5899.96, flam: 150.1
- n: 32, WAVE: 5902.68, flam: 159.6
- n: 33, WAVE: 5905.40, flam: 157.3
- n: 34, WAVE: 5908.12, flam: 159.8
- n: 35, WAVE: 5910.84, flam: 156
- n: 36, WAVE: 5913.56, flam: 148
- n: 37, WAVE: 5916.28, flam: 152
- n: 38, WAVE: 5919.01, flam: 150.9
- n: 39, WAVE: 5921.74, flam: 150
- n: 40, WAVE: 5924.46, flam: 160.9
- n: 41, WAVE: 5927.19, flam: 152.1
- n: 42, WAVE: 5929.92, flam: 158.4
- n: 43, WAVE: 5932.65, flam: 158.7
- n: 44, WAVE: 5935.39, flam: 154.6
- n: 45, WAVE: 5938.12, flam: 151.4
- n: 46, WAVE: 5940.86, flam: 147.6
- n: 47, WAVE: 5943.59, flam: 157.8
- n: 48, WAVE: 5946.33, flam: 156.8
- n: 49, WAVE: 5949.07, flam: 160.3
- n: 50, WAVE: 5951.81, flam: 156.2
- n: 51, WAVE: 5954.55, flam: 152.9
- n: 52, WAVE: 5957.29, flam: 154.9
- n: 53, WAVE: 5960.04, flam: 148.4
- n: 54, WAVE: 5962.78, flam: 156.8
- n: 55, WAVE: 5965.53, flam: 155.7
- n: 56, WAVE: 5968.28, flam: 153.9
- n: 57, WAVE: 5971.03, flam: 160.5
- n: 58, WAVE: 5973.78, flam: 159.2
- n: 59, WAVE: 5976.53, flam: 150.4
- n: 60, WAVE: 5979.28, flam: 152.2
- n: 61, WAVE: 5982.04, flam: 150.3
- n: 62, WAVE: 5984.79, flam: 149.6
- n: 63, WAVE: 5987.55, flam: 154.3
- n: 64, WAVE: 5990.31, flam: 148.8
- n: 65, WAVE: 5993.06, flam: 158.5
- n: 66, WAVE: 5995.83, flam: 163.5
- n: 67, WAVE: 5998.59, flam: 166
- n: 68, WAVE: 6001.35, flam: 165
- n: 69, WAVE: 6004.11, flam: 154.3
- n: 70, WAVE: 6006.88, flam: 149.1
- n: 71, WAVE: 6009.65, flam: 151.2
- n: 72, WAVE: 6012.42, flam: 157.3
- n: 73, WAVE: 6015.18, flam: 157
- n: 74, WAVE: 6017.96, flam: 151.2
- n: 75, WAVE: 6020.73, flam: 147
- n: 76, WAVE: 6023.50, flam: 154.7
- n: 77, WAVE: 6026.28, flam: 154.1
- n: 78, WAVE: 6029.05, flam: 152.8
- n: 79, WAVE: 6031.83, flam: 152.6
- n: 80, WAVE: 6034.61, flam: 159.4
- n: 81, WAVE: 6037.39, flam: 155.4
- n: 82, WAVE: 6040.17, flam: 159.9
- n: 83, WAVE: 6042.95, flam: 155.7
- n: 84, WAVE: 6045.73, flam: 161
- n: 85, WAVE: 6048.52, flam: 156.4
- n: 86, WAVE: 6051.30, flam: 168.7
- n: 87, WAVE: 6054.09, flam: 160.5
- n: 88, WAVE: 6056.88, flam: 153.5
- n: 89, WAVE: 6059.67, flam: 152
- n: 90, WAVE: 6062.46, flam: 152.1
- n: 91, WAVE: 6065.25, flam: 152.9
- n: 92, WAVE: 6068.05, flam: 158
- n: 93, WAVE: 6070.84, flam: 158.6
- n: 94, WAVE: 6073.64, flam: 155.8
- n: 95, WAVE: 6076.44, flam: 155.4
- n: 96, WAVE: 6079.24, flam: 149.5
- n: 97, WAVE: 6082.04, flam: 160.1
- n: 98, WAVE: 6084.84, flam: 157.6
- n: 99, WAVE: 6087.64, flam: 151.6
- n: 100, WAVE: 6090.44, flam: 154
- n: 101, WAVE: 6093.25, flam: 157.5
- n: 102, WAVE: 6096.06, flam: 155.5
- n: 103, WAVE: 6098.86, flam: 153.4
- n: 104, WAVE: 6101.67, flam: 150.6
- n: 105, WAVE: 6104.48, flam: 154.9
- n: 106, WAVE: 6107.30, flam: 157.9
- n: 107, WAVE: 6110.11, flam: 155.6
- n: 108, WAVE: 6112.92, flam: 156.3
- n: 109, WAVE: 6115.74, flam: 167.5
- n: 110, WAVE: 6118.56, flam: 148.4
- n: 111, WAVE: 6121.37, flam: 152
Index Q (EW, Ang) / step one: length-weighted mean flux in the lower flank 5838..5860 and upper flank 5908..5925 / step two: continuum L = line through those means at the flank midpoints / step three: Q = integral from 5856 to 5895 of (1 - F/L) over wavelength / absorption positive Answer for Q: 0.8 Ang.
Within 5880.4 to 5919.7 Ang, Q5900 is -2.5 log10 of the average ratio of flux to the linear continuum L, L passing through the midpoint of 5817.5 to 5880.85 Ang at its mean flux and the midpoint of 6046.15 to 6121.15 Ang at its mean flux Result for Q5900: 0.124 mag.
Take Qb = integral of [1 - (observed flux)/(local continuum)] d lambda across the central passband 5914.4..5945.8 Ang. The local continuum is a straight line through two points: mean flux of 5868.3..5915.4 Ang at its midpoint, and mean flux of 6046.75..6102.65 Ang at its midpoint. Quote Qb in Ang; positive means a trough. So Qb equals -0.5 Ang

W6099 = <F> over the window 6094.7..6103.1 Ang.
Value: 153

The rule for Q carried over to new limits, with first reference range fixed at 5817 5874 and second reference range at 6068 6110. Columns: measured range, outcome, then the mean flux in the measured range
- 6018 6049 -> 0.3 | 155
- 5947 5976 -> 0.5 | 156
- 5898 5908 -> 0.3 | 155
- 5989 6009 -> 0.0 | 158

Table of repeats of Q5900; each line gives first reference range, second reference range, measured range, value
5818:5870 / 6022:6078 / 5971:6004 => 0.01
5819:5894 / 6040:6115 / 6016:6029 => 0.03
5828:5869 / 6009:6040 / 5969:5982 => 0.01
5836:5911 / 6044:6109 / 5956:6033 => 0.01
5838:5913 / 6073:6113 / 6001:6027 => 0.01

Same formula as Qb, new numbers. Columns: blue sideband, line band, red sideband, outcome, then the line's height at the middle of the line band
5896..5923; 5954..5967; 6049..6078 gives 0.0 Ang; 154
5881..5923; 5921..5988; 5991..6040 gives -2.2 Ang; 150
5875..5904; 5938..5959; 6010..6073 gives -0.9 Ang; 149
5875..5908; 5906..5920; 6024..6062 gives -0.6 Ang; 147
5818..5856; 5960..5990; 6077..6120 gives 0.7 Ang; 158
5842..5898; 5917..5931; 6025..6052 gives 0.1 Ang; 155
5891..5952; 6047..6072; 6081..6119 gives -0.3 Ang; 155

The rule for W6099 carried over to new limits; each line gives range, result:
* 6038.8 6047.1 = 159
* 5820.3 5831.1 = 164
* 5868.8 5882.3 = 170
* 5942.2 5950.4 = 158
